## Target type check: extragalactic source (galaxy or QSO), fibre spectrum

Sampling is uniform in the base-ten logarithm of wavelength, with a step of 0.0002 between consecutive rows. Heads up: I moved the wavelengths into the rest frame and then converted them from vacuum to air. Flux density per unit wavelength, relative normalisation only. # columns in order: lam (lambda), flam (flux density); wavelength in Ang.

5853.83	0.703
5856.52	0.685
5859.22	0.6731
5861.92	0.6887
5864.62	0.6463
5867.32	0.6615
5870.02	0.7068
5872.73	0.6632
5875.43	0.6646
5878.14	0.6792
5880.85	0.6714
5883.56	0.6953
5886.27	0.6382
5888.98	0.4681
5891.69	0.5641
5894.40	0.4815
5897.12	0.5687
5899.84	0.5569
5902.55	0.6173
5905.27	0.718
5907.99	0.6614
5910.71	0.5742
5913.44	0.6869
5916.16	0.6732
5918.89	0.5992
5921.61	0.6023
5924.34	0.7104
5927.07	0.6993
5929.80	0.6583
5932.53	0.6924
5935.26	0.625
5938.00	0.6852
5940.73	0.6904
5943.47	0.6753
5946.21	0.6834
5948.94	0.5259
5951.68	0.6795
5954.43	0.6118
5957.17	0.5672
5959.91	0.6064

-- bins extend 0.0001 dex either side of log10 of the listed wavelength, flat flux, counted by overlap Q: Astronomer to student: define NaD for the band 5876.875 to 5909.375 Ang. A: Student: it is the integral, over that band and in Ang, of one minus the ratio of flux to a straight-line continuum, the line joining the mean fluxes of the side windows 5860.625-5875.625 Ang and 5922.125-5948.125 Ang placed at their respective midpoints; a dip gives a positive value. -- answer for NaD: 3.1 Ang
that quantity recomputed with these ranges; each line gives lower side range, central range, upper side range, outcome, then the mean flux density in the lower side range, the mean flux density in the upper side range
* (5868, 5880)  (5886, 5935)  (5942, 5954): 2.8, 0.677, 0.639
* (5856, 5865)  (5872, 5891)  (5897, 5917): 0.6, 0.675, 0.635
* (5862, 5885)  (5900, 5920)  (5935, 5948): 0.9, 0.674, 0.671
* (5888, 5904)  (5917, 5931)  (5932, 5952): -1.0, 0.546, 0.655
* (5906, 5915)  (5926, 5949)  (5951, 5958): -1.4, 0.647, 0.617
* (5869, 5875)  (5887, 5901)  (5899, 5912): 2.5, 0.681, 0.629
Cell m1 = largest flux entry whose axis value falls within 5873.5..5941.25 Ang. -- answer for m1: 0.718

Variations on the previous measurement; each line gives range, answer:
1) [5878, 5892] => 0.6953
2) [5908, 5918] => 0.6869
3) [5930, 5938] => 0.6924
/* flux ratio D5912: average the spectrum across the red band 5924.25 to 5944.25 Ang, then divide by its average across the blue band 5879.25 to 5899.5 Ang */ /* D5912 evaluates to 1.16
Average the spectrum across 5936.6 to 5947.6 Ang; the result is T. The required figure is 0.683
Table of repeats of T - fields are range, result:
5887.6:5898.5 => 0.521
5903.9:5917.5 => 0.663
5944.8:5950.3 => 0.606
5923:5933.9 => 0.69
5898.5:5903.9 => 0.588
